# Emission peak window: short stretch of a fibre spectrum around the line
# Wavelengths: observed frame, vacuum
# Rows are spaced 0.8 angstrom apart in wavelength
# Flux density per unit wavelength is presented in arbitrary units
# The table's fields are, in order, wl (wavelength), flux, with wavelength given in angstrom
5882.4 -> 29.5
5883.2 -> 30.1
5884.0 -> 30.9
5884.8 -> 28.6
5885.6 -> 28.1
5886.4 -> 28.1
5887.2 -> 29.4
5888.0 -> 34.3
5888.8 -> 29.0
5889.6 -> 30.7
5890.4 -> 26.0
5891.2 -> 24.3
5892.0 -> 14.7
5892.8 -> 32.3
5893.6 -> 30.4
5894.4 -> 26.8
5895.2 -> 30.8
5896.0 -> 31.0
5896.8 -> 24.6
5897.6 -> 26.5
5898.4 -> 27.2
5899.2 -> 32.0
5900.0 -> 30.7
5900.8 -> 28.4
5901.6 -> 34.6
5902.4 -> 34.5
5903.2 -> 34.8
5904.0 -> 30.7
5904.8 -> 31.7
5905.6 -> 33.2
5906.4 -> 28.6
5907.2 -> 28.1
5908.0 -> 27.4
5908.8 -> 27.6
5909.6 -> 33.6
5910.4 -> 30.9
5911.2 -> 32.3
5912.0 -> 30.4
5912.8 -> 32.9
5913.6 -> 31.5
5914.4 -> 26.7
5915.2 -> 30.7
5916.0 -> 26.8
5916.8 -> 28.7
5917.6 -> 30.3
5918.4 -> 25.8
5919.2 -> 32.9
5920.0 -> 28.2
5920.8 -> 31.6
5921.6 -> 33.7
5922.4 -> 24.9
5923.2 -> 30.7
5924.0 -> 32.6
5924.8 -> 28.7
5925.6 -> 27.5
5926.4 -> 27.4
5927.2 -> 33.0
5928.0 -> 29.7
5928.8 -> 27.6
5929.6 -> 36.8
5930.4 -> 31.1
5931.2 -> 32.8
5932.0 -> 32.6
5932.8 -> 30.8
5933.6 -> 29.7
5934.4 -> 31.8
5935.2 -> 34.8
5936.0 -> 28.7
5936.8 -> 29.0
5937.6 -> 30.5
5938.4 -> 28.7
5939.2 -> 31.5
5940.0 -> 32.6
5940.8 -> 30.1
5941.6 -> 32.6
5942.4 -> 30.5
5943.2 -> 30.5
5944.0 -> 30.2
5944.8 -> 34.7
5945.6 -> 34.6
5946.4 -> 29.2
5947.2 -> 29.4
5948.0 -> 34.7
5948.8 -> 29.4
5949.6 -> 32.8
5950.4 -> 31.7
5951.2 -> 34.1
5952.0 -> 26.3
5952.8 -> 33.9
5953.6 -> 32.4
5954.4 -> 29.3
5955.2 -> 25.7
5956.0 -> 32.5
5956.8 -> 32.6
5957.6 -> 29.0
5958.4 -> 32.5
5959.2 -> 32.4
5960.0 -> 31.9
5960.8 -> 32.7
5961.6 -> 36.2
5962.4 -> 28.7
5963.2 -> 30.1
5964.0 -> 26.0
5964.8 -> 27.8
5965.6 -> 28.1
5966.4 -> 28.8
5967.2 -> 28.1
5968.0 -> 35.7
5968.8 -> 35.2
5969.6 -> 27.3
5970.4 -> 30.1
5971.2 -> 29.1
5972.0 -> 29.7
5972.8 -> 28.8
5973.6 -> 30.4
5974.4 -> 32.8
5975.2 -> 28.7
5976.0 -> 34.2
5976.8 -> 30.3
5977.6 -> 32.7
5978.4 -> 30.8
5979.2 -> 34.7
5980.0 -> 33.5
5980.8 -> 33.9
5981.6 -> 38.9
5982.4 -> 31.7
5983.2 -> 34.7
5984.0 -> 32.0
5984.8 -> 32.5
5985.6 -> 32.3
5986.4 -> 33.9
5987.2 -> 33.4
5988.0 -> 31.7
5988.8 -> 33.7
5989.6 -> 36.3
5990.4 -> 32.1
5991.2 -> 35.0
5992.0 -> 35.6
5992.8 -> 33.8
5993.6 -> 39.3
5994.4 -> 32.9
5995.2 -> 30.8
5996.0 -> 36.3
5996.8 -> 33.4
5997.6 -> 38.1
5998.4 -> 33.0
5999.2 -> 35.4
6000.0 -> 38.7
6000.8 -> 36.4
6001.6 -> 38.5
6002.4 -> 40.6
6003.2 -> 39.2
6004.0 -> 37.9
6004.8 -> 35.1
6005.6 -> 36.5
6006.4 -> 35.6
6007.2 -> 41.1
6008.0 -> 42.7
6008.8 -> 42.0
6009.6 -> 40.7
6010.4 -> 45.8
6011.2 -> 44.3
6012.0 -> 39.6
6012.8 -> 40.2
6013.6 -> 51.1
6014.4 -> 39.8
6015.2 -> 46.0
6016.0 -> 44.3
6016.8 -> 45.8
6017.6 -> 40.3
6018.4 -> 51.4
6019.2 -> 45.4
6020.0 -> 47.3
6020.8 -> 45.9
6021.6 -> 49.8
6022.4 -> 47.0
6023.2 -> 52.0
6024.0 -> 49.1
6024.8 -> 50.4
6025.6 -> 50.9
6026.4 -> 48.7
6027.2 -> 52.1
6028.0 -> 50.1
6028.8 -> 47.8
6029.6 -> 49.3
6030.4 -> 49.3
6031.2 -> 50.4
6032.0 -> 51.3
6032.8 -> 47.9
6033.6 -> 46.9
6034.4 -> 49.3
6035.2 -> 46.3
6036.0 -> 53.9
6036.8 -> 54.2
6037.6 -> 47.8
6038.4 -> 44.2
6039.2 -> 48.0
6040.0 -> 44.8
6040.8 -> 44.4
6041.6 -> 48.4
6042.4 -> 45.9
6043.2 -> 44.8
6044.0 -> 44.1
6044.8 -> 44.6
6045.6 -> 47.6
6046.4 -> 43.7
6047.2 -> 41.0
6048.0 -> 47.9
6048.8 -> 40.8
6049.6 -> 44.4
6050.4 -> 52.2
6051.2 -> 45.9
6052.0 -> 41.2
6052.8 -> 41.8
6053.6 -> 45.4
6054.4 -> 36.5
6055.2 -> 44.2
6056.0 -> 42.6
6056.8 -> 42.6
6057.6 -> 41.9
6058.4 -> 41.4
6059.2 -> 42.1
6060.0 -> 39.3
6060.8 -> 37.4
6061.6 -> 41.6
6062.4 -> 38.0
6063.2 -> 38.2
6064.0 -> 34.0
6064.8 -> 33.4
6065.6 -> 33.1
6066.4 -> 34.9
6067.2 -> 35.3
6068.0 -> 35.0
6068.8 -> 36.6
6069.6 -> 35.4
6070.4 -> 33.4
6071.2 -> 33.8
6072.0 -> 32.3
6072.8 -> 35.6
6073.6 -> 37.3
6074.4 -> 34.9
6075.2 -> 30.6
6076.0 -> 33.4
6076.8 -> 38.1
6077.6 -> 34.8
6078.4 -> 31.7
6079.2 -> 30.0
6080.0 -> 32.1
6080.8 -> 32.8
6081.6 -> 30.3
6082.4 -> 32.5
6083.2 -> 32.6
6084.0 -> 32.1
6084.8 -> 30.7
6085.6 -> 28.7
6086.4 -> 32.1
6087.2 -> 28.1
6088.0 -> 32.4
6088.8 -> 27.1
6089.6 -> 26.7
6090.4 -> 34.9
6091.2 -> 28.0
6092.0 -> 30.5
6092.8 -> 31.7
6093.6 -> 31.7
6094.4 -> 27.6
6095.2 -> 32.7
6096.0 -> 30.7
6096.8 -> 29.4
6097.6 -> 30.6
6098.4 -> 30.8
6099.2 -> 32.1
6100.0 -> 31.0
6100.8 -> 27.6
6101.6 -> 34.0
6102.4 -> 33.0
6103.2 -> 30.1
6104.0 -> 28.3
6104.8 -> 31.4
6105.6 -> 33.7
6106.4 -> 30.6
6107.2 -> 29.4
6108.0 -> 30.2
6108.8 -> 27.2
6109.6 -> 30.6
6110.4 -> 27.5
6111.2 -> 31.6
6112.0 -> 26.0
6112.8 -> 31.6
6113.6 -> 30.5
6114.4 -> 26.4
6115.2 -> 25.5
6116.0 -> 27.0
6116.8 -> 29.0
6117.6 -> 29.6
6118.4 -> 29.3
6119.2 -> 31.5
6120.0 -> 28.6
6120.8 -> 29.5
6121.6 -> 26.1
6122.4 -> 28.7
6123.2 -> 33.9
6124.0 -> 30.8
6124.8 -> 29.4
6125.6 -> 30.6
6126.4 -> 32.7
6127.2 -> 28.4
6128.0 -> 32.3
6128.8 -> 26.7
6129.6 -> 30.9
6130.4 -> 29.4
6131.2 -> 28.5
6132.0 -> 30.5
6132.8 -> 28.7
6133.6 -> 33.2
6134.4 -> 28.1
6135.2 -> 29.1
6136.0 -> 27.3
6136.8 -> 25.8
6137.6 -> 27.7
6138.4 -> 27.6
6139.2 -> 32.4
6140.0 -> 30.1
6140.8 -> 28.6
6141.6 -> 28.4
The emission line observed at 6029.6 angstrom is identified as Mg II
